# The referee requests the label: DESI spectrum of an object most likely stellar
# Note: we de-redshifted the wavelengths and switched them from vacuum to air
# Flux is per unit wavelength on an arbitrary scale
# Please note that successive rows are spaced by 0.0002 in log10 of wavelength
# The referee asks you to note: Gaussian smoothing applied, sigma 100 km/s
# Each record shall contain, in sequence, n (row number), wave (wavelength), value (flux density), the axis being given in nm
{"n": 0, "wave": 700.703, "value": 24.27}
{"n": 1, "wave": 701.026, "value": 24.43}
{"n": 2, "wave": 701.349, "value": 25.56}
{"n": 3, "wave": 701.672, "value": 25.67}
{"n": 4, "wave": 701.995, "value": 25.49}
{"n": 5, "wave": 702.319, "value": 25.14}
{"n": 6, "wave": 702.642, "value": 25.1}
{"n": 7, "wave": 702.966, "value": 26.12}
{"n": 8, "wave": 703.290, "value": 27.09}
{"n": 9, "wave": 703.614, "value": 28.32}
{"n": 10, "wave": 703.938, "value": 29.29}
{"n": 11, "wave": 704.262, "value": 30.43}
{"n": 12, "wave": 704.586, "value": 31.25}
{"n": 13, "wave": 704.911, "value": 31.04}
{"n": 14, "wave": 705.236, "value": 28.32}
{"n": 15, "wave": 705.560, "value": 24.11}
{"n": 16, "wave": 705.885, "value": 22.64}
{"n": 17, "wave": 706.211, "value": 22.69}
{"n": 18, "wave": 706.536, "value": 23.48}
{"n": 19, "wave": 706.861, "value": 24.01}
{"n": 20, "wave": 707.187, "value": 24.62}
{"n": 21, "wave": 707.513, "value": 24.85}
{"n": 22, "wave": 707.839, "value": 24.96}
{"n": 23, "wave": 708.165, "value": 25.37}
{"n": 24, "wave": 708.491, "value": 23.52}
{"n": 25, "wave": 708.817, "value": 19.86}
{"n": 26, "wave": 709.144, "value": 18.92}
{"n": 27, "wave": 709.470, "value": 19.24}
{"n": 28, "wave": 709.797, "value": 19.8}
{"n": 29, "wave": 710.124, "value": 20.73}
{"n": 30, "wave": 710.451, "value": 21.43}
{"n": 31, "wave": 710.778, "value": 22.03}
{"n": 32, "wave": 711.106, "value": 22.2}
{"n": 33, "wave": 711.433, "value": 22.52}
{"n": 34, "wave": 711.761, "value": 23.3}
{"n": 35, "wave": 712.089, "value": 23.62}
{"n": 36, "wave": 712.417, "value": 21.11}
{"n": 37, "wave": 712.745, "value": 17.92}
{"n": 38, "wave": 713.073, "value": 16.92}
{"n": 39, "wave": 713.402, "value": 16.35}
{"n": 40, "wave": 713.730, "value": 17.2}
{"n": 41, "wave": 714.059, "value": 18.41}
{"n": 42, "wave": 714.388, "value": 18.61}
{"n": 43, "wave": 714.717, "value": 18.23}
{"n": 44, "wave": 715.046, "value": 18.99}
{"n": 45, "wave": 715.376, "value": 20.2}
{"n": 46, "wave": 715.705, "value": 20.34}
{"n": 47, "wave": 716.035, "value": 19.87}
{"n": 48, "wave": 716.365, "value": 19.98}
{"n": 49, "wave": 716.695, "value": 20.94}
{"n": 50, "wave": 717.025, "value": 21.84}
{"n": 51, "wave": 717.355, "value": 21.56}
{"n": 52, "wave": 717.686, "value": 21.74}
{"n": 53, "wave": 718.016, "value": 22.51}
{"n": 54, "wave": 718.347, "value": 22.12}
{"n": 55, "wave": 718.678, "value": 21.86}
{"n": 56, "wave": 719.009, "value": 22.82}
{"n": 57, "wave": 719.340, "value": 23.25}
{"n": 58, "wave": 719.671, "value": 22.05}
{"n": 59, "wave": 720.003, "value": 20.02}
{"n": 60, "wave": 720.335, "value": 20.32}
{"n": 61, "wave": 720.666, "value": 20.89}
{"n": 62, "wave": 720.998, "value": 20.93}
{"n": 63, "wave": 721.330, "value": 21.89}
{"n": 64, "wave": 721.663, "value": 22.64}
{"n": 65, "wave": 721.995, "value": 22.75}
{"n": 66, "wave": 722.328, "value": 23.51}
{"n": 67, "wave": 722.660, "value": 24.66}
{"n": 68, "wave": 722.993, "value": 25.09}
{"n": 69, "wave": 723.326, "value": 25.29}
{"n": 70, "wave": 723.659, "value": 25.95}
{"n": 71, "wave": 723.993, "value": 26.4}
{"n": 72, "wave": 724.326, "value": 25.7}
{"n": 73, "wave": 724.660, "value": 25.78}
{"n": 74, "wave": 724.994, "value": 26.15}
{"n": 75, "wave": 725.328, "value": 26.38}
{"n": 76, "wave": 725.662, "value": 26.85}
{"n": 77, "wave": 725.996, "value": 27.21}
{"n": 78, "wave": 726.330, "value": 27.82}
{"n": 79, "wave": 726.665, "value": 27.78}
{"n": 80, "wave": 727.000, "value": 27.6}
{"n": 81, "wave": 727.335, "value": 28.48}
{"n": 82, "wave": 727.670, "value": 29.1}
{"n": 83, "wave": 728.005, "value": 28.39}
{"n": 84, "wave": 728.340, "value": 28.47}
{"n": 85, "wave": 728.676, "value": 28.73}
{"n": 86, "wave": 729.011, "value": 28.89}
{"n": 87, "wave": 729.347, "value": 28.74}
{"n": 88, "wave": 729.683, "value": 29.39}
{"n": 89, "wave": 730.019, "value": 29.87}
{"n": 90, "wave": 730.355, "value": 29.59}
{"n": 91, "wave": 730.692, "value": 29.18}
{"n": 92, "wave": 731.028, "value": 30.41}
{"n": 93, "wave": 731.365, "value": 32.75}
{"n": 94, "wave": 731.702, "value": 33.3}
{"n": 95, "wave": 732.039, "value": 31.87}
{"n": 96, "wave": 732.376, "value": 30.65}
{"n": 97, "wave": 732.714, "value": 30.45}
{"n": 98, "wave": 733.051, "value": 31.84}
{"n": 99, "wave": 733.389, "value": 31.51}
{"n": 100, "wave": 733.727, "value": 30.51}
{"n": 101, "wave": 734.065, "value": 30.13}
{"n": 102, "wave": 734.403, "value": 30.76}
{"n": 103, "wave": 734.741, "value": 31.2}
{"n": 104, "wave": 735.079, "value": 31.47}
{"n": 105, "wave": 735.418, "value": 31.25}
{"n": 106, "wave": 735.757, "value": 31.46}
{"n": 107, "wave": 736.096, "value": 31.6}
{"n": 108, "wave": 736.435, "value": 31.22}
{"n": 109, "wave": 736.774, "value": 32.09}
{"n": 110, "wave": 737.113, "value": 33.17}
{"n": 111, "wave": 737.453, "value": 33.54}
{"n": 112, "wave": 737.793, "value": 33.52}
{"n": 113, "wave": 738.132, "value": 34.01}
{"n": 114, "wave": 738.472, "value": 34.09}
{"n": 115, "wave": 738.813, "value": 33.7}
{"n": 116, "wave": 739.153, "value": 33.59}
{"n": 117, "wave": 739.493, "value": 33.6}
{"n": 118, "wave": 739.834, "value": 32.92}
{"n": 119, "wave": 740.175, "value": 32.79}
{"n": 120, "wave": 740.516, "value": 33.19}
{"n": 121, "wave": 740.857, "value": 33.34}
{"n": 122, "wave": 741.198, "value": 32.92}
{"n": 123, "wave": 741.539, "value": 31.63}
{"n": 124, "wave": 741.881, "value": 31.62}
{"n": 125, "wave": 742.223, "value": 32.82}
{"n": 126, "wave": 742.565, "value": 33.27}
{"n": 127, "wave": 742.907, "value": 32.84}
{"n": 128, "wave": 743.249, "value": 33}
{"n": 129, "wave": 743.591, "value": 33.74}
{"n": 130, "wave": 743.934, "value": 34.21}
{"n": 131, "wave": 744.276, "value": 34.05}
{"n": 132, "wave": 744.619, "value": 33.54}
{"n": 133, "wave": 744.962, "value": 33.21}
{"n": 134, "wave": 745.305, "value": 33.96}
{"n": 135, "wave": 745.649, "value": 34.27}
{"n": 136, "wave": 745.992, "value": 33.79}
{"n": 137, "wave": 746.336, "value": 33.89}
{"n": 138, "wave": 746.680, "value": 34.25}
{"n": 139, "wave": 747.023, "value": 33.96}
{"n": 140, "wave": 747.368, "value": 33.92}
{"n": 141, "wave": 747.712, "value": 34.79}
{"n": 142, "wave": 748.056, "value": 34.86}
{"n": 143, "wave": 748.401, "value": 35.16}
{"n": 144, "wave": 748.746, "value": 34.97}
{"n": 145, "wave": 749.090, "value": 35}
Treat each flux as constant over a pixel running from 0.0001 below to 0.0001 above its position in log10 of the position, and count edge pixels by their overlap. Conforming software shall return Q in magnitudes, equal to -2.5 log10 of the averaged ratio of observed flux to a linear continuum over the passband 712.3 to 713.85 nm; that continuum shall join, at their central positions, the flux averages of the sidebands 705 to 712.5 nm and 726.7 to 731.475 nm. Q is 0.331 mag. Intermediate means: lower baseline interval 22.8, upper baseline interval 29.2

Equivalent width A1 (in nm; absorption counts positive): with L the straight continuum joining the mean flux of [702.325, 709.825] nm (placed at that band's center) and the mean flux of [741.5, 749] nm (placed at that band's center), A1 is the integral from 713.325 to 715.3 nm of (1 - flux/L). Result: 0.64 nm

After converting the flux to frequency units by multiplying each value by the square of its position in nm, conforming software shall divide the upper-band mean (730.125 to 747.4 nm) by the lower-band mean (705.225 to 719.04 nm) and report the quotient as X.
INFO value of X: 1.64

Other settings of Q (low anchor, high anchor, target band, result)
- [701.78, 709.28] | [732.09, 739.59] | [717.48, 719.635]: 0.26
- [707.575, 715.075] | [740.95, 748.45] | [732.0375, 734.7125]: -0.06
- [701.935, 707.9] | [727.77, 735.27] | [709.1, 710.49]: 0.33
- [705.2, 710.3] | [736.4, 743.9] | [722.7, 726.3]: 0.08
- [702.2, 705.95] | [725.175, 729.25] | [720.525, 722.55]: 0.25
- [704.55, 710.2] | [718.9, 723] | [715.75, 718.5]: 0.07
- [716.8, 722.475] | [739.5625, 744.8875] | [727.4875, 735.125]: -0.10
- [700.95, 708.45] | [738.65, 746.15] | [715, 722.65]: 0.31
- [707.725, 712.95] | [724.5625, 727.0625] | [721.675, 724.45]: 0.05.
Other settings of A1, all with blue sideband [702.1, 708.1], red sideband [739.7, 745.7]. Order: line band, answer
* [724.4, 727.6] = 0.32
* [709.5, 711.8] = 0.49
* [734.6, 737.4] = 0.02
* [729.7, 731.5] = 0.04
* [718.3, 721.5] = 0.82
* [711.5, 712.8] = 0.27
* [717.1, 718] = 0.21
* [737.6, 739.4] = -0.08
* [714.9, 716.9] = 0.58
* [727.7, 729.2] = 0.09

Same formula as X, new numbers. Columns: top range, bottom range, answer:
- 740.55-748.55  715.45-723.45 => 1.64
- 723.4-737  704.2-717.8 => 1.42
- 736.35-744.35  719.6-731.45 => 1.31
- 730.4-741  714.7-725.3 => 1.49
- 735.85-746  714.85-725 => 1.56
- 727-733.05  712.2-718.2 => 1.59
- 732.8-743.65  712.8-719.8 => 1.70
